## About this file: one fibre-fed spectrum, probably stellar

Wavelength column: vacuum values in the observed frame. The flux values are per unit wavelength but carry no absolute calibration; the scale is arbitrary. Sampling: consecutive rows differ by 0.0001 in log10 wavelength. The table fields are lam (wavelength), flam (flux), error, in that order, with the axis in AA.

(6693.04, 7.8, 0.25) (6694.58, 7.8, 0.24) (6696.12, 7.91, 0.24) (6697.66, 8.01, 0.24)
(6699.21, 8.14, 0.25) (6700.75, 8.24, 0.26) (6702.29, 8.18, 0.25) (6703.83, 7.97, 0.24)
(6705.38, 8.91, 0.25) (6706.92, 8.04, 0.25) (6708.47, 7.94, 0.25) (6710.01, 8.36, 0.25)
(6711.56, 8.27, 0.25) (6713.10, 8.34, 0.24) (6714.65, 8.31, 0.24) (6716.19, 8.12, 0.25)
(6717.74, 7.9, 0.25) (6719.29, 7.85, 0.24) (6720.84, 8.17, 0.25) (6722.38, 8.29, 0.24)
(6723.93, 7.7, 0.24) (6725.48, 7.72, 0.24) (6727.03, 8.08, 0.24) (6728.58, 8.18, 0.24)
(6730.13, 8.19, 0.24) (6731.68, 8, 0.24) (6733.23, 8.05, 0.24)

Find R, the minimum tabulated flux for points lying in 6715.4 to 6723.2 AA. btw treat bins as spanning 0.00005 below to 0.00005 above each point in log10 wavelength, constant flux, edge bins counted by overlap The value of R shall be 7.85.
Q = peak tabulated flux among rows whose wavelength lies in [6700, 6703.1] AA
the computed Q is 8.24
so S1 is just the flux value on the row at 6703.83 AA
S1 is 7.97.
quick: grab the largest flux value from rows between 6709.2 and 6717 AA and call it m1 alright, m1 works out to 8.36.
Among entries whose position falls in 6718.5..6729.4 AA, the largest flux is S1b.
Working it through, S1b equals 8.29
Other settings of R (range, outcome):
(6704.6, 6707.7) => 8.04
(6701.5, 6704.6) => 7.97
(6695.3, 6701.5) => 7.91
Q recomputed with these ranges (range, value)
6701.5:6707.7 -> 8.91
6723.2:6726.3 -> 7.72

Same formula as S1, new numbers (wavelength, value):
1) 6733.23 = 8.05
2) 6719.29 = 7.85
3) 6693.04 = 7.8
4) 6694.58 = 7.8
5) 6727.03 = 8.08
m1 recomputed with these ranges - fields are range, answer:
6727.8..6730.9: 8.19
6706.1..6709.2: 8.04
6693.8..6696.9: 7.91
